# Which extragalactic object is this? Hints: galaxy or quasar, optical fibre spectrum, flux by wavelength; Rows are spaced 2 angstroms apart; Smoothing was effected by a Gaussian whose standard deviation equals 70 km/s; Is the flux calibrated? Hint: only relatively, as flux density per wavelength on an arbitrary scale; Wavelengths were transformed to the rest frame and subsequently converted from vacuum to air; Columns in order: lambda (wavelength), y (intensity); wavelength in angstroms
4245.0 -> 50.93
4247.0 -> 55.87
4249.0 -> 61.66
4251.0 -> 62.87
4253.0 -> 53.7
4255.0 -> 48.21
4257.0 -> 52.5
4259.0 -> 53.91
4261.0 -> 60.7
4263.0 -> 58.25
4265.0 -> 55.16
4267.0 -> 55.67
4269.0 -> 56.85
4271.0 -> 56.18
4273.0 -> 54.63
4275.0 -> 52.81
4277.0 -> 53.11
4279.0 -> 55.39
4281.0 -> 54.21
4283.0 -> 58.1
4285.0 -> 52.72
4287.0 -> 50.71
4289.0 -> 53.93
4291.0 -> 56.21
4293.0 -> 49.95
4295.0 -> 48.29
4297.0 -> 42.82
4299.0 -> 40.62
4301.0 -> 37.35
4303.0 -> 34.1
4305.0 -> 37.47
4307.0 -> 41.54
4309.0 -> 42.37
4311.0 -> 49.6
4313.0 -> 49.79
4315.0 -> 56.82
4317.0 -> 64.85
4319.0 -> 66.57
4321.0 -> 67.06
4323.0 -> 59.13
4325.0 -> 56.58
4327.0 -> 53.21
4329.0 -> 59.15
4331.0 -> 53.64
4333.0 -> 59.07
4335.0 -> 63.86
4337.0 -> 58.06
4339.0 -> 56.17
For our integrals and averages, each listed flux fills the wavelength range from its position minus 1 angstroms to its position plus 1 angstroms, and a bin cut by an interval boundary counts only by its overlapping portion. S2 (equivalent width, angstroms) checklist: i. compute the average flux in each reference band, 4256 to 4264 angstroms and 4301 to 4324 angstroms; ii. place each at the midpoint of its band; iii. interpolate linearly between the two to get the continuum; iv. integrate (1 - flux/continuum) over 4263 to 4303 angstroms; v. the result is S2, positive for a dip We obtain 1.9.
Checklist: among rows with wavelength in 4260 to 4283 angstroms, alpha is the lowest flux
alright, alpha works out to 52.81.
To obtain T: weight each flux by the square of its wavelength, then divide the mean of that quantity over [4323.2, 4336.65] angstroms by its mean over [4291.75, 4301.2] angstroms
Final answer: 1.3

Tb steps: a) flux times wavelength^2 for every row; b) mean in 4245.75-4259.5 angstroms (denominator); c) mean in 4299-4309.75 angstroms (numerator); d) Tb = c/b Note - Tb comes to 0.7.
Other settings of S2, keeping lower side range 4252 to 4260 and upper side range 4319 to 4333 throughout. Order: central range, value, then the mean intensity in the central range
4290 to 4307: 3.9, 43.2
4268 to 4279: -0.2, 54.8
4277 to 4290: 0.1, 54.1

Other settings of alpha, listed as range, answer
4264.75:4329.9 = 34.1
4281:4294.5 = 49.95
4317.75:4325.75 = 56.58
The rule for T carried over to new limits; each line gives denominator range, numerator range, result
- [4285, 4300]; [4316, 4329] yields 1.26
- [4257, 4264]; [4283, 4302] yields 0.87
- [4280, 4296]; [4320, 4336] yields 1.13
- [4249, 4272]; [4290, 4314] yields 0.80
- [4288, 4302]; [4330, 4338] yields 1.27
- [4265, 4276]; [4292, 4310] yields 0.76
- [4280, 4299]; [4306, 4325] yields 1.09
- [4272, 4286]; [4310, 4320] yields 1.08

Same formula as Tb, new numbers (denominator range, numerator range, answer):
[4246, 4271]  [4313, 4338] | 1.09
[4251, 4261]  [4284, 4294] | 0.99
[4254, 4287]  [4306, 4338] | 1.05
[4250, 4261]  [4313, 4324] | 1.16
